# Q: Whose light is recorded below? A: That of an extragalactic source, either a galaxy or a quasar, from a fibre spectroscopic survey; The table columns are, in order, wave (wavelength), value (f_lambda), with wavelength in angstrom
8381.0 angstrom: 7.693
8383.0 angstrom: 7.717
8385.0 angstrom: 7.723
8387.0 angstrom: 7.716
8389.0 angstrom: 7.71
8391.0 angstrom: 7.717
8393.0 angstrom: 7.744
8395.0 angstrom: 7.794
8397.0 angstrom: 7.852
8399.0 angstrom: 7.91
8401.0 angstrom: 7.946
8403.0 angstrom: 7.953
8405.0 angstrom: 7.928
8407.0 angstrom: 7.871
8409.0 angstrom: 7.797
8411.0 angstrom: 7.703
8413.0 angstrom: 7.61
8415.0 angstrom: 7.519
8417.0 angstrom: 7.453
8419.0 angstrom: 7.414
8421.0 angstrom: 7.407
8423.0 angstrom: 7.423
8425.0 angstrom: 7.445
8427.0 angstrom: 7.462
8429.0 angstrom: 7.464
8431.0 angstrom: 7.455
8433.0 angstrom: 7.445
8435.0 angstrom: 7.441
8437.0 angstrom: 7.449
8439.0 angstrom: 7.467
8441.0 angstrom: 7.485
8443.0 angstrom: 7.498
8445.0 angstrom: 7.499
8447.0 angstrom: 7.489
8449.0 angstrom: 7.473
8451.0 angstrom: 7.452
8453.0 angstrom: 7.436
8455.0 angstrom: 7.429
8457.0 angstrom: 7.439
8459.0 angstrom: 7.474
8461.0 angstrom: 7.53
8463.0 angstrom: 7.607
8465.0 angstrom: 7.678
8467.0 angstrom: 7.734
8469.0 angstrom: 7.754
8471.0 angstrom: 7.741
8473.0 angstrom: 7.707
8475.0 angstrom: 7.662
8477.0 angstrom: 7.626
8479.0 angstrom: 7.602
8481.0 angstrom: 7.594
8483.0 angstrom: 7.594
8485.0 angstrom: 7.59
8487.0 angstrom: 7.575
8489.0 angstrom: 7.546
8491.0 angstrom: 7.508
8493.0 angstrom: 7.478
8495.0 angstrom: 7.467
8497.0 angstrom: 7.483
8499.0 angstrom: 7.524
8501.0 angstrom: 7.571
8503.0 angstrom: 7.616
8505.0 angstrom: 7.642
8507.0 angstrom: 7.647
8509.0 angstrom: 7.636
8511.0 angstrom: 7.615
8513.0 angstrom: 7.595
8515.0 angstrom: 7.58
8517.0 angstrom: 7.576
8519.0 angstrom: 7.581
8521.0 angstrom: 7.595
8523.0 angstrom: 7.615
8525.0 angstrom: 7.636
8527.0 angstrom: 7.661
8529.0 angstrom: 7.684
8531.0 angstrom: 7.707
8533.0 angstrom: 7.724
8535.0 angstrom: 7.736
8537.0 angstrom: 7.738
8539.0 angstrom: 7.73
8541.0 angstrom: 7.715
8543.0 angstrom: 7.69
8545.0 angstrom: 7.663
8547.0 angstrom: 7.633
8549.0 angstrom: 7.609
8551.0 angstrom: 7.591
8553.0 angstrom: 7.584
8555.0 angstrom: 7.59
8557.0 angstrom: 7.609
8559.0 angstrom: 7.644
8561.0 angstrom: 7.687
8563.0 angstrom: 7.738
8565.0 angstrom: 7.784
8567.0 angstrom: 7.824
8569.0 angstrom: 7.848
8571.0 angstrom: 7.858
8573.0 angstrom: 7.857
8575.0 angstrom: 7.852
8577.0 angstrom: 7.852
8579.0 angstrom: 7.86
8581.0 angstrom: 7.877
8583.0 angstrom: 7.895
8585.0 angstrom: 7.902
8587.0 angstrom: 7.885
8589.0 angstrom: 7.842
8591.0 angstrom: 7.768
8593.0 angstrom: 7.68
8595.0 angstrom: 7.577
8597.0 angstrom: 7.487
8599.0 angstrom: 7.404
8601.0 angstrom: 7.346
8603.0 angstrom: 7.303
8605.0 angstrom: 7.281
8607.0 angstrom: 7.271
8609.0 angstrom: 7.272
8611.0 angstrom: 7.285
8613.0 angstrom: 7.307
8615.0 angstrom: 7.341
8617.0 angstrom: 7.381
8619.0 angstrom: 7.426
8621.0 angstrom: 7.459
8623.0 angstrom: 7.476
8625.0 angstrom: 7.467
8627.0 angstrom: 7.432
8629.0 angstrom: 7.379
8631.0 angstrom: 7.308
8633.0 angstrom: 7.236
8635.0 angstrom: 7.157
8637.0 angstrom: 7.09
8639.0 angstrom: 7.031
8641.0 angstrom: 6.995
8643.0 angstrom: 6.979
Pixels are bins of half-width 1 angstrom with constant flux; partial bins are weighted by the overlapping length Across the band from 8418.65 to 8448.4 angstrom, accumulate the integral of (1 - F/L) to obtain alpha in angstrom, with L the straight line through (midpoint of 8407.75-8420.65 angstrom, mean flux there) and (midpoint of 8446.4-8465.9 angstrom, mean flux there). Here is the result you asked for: 0.34 angstrom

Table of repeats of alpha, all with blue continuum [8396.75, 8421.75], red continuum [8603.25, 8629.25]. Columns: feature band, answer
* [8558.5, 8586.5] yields -1.4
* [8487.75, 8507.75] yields 0.1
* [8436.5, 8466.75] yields 0.6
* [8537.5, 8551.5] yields -0.3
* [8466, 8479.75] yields -0.1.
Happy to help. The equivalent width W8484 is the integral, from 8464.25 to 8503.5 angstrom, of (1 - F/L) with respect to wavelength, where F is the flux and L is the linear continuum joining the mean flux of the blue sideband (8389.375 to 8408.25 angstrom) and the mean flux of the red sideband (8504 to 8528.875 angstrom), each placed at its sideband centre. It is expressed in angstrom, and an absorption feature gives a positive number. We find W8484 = 0.4 angstrom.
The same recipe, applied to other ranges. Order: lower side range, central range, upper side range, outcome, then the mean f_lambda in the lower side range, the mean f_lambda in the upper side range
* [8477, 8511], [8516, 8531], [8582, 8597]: 0.0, 7.57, 7.77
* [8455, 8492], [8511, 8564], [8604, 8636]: -1.1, 7.6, 7.34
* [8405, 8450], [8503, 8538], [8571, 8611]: -0.3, 7.52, 7.64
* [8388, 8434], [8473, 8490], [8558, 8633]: 0.1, 7.65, 7.59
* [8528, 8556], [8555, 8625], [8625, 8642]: -1.7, 7.67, 7.22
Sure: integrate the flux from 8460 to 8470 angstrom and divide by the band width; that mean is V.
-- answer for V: 7.66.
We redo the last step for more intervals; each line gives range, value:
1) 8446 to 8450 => 7.48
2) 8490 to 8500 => 7.49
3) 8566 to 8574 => 7.85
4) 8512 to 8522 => 7.59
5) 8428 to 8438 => 7.45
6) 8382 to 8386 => 7.72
